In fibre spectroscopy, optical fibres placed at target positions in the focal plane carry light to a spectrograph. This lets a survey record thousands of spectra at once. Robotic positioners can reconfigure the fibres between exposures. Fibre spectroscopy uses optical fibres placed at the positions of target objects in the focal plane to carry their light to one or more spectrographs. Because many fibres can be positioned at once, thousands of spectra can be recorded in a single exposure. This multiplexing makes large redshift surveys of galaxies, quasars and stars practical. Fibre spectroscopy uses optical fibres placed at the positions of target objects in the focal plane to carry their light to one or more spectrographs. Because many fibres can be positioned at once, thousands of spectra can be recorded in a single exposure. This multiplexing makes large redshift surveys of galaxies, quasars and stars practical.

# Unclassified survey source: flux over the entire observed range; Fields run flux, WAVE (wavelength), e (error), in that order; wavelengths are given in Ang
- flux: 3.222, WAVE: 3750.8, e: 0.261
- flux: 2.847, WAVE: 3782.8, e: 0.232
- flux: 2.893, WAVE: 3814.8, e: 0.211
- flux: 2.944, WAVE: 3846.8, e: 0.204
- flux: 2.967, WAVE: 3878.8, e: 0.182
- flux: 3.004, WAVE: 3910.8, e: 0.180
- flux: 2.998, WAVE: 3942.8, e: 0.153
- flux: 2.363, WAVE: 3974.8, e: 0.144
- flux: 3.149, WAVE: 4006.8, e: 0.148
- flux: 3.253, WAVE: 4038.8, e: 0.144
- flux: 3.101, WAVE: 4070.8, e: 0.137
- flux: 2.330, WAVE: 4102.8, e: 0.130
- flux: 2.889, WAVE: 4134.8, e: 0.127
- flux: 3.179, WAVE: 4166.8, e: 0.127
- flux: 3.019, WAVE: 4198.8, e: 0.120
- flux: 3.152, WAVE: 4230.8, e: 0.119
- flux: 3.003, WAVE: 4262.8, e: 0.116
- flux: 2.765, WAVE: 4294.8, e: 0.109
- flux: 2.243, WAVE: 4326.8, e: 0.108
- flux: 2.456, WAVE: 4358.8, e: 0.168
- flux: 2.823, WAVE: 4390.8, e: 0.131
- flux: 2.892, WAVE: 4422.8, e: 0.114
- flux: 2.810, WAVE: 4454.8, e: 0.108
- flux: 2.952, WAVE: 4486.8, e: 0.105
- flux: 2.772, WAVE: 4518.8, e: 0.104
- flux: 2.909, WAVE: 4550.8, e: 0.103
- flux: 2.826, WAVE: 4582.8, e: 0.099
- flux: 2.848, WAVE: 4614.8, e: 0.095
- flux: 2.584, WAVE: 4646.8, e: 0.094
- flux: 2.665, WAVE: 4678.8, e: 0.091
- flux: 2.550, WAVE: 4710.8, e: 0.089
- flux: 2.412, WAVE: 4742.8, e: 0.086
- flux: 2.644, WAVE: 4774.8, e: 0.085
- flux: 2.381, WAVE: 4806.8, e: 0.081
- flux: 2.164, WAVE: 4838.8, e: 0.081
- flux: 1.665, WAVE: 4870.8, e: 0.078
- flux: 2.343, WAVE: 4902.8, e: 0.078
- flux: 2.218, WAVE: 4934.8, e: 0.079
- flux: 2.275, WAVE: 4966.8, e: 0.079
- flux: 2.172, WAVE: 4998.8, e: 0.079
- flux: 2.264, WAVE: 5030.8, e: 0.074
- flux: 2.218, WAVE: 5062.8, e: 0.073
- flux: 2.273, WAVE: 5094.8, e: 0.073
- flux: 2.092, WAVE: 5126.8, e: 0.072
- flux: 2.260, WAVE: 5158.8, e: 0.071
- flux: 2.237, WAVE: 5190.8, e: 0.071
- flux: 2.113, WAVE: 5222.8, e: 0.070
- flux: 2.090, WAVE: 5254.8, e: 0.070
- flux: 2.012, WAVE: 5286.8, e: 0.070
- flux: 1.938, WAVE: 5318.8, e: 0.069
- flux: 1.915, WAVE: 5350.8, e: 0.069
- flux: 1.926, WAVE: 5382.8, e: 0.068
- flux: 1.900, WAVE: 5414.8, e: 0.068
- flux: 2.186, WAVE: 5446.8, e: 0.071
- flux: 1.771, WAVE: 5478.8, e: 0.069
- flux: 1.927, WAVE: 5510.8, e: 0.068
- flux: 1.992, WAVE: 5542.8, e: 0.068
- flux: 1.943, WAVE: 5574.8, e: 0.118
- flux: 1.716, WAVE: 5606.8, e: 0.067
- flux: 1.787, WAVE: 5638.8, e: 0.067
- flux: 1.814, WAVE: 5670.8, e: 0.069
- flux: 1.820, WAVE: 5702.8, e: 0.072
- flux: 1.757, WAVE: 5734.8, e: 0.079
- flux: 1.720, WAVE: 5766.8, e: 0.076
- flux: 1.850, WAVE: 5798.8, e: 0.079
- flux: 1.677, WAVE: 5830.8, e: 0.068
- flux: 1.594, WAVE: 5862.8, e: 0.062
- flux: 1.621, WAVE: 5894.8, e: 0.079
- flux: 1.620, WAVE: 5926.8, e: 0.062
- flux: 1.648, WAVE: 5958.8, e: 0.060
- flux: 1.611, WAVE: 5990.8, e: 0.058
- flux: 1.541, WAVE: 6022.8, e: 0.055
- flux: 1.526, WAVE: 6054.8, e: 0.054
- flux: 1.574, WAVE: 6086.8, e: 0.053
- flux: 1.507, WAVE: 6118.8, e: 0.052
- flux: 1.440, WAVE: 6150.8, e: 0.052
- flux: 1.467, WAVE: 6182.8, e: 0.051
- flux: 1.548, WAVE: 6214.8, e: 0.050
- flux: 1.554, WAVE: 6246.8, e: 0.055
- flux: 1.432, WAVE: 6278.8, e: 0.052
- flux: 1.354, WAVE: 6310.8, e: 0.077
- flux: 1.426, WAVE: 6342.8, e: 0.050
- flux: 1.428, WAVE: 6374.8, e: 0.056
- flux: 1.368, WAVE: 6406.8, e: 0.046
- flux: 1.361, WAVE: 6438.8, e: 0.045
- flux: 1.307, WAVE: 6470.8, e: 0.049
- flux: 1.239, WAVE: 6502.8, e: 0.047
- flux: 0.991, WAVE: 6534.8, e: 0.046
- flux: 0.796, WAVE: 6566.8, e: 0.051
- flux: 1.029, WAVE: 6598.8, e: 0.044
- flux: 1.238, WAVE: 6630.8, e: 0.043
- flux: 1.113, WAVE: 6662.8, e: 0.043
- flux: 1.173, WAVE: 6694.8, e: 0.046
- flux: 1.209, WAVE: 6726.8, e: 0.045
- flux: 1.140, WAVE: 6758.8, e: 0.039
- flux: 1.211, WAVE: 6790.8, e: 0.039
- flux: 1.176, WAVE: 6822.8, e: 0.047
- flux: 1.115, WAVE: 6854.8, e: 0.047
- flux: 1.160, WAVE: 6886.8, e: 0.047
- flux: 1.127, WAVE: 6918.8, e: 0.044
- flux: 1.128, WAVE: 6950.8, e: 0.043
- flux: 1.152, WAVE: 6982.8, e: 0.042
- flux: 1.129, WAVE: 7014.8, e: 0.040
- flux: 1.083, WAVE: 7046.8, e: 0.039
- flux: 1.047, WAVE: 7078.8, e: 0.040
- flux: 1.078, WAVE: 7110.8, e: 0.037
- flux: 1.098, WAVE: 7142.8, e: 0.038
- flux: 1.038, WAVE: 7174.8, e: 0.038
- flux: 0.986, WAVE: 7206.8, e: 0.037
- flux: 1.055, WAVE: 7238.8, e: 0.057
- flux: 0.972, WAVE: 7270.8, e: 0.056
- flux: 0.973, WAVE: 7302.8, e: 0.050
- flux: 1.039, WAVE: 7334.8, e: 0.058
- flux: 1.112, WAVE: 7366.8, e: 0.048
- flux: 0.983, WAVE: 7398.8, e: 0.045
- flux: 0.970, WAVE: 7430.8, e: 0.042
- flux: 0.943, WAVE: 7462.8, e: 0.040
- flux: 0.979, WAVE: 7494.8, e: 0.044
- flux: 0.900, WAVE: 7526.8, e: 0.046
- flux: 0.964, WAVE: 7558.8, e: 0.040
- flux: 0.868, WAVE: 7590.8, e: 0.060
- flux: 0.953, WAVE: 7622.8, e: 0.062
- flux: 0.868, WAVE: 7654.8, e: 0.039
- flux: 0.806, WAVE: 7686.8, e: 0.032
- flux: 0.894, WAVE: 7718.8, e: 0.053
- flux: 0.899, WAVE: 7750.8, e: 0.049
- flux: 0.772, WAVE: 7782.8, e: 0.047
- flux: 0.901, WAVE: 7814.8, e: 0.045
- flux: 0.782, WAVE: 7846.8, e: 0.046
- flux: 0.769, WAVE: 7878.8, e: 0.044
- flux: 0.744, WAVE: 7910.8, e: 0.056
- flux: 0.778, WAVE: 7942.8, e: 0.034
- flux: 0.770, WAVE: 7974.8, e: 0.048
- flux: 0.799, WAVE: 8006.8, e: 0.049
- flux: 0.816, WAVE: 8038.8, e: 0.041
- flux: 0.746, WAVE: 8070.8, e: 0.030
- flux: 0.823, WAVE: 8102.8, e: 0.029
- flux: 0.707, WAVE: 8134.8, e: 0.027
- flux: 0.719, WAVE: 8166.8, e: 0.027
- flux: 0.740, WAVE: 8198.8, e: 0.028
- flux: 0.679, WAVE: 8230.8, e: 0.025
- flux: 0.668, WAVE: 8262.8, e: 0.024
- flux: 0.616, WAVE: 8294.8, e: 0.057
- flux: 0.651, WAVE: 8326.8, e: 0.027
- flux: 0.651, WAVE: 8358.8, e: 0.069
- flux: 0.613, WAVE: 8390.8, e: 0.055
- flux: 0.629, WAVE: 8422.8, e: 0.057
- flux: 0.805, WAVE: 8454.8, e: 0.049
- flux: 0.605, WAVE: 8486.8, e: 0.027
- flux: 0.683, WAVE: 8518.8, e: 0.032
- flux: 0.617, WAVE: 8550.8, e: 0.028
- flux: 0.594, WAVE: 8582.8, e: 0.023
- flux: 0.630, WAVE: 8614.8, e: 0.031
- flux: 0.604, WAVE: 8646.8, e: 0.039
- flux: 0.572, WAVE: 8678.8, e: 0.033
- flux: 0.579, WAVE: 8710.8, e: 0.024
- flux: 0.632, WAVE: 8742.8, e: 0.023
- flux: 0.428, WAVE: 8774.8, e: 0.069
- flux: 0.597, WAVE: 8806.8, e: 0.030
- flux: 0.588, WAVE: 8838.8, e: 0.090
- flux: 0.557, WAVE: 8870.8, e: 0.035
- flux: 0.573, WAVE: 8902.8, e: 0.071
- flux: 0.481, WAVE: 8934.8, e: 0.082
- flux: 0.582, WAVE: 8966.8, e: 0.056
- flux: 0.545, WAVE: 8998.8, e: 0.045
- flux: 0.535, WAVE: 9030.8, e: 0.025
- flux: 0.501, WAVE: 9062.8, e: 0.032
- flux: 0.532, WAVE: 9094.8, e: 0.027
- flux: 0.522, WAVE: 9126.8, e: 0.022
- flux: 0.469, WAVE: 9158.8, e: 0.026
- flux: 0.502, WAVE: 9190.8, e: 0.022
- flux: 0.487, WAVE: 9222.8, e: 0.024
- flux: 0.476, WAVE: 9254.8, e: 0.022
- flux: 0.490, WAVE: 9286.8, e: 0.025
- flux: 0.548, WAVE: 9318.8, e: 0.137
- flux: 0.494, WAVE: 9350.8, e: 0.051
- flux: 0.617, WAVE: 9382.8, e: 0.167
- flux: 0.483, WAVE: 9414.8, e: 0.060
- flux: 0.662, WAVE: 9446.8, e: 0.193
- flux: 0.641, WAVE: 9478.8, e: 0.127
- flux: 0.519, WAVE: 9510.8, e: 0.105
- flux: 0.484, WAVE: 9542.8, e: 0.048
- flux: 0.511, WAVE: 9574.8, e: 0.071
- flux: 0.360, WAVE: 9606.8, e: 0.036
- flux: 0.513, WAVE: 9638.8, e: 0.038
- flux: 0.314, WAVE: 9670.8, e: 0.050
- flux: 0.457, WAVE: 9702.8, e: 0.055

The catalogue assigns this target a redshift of 0.000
